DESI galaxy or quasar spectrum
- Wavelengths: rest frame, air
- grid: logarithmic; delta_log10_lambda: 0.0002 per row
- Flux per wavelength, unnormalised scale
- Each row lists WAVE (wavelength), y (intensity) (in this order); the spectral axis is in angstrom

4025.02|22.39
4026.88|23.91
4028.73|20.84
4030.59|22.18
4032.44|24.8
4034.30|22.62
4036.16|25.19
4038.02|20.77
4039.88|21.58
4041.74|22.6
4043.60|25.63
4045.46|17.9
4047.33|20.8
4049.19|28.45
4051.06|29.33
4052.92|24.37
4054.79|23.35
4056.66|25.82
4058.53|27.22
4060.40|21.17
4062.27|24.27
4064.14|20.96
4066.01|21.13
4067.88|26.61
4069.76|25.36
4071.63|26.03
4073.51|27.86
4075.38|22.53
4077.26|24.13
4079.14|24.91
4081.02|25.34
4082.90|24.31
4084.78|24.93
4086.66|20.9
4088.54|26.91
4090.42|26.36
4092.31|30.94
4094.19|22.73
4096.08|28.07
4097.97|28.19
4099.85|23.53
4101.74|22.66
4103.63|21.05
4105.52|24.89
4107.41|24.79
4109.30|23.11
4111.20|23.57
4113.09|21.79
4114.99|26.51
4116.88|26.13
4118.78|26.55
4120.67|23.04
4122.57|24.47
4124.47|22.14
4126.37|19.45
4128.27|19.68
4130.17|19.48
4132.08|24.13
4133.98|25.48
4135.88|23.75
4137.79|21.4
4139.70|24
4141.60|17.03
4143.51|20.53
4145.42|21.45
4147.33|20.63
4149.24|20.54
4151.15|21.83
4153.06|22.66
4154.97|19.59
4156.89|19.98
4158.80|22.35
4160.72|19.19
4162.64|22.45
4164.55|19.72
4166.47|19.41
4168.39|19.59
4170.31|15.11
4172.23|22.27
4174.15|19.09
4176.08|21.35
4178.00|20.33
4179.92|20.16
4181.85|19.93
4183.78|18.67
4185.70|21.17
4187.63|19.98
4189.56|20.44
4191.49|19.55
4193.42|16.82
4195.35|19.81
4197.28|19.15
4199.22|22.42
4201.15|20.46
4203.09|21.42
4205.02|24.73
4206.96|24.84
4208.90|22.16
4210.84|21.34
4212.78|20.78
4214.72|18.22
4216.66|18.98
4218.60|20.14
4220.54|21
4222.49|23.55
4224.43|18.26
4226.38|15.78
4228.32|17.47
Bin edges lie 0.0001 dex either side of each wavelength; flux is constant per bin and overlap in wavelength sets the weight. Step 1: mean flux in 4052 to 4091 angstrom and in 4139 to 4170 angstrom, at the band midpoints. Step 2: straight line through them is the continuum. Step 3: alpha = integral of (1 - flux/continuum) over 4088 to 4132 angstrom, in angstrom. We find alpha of -2.84 angstrom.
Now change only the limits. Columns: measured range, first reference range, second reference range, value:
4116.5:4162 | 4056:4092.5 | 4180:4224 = 1.70 angstrom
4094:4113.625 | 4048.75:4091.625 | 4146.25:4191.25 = -0.69 angstrom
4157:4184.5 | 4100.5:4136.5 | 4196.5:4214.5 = 2.96 angstrom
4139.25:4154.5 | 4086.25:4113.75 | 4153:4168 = 0.36 angstrom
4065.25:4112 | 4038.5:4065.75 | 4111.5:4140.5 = -2.78 angstrom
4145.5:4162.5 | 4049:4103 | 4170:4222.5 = 0.88 angstrom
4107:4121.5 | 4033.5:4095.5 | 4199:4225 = -0.68 angstrom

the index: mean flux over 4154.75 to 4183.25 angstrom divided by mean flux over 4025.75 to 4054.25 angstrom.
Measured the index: 0.86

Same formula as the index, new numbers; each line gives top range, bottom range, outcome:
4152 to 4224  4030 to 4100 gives 0.84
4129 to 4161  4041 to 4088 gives 0.88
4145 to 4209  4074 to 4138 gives 0.85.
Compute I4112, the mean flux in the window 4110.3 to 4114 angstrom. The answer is 22.7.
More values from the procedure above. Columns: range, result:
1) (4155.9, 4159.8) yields 21.1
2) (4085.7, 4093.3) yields 26.3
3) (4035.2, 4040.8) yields 22.5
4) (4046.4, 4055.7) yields 25.3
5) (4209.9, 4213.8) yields 21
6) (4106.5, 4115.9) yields 23.9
